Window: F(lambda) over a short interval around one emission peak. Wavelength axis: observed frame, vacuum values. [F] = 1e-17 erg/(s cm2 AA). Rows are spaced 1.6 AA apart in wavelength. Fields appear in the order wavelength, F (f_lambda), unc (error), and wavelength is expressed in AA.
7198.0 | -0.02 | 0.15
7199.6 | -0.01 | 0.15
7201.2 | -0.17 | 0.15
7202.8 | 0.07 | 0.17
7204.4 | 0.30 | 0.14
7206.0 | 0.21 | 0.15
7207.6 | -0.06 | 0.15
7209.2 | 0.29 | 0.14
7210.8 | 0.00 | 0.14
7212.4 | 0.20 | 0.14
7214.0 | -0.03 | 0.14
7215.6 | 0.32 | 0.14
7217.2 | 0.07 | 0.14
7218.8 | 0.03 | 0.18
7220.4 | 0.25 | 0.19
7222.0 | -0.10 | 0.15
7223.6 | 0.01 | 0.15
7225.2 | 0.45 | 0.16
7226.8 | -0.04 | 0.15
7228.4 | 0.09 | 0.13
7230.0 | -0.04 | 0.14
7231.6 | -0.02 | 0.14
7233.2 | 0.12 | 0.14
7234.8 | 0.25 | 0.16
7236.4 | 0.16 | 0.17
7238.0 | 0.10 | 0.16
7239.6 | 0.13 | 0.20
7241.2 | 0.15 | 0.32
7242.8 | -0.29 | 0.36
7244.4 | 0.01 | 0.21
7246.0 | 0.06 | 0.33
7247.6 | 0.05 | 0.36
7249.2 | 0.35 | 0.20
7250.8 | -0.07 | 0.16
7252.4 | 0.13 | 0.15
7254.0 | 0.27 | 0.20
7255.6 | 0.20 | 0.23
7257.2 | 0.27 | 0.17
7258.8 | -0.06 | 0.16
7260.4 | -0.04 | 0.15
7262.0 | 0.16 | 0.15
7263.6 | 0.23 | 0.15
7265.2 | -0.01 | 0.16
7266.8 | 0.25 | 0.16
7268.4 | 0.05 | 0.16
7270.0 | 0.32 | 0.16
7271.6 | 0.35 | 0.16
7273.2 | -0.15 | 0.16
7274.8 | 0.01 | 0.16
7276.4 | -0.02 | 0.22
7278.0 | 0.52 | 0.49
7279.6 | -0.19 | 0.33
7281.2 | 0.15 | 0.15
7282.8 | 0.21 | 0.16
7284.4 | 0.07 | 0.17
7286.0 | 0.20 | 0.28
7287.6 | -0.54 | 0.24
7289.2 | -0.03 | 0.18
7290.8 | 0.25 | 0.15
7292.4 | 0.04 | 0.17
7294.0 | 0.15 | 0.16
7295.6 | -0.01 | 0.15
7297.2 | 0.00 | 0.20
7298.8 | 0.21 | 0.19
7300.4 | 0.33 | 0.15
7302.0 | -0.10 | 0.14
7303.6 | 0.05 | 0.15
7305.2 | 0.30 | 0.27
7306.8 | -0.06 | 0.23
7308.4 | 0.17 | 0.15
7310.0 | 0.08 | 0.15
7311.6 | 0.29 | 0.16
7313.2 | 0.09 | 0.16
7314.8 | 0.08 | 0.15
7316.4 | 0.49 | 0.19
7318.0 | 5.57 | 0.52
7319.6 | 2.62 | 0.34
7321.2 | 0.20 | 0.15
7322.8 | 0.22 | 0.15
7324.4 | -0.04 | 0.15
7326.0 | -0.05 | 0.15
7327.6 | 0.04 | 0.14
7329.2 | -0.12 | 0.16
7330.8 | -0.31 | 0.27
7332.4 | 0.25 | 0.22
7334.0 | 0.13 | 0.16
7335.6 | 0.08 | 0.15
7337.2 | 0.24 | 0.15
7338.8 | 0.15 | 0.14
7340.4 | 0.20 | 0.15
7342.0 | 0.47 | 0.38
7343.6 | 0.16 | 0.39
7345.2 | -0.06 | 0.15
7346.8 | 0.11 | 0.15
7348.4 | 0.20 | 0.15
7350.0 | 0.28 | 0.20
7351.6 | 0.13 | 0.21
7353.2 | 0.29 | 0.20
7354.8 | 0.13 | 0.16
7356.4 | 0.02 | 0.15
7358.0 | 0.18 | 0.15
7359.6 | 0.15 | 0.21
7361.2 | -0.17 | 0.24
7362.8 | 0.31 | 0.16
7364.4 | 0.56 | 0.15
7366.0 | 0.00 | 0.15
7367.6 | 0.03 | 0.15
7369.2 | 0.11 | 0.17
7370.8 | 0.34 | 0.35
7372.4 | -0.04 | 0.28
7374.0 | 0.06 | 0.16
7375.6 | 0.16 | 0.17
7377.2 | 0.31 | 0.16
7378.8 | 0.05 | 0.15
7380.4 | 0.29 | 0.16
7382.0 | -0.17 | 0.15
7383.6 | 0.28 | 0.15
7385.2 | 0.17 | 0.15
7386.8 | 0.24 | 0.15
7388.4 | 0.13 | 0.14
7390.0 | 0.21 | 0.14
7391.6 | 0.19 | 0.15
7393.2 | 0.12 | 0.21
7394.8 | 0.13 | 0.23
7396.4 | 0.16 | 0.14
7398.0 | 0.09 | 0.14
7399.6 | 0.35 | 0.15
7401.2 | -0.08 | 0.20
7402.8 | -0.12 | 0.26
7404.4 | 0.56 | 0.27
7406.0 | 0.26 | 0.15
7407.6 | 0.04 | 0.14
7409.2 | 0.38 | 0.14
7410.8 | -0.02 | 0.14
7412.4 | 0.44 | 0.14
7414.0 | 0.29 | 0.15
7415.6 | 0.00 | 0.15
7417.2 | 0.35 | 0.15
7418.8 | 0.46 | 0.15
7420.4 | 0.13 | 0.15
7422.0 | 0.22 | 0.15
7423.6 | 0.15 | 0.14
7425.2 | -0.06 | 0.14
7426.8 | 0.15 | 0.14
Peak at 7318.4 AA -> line H-alpha 6563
